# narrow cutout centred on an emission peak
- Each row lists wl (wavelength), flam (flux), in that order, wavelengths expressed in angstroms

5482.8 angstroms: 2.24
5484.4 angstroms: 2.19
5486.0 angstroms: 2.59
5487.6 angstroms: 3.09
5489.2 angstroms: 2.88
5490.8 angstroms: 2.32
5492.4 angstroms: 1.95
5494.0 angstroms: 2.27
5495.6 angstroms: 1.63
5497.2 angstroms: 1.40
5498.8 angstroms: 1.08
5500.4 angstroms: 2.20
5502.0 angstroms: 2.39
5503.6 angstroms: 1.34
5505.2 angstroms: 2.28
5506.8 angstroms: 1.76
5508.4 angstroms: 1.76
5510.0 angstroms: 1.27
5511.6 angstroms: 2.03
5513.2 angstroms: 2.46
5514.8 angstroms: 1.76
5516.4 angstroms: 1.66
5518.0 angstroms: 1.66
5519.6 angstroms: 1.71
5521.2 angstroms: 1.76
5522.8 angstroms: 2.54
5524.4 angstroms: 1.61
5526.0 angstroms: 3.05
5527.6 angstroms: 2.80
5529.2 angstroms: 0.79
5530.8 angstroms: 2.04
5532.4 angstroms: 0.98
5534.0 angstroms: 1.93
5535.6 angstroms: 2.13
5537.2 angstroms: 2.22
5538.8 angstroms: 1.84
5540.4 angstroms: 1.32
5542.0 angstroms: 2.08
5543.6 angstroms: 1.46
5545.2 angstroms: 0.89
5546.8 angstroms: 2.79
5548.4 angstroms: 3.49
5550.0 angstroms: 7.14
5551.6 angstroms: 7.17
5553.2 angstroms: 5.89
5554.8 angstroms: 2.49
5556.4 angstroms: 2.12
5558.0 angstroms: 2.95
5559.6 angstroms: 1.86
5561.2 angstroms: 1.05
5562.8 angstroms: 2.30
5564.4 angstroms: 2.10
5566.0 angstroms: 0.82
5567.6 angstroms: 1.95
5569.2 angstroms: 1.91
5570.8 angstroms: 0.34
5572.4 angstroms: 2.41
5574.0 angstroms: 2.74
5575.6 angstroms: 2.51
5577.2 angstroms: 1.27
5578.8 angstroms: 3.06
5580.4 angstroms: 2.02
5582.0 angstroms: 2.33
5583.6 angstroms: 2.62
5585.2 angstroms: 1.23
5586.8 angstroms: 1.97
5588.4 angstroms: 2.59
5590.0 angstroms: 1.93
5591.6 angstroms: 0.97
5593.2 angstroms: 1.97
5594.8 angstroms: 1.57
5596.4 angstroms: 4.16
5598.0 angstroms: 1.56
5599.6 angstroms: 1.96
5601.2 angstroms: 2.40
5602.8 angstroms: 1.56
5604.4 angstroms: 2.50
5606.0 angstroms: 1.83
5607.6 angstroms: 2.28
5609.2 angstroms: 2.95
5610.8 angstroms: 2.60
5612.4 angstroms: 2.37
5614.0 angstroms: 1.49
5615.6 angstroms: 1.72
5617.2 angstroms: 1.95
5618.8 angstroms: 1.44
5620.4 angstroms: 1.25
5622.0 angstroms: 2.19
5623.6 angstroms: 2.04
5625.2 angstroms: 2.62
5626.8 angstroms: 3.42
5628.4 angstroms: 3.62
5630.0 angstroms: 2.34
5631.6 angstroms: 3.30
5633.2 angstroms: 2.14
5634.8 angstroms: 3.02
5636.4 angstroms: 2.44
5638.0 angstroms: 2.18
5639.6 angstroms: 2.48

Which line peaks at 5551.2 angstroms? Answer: Hbeta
